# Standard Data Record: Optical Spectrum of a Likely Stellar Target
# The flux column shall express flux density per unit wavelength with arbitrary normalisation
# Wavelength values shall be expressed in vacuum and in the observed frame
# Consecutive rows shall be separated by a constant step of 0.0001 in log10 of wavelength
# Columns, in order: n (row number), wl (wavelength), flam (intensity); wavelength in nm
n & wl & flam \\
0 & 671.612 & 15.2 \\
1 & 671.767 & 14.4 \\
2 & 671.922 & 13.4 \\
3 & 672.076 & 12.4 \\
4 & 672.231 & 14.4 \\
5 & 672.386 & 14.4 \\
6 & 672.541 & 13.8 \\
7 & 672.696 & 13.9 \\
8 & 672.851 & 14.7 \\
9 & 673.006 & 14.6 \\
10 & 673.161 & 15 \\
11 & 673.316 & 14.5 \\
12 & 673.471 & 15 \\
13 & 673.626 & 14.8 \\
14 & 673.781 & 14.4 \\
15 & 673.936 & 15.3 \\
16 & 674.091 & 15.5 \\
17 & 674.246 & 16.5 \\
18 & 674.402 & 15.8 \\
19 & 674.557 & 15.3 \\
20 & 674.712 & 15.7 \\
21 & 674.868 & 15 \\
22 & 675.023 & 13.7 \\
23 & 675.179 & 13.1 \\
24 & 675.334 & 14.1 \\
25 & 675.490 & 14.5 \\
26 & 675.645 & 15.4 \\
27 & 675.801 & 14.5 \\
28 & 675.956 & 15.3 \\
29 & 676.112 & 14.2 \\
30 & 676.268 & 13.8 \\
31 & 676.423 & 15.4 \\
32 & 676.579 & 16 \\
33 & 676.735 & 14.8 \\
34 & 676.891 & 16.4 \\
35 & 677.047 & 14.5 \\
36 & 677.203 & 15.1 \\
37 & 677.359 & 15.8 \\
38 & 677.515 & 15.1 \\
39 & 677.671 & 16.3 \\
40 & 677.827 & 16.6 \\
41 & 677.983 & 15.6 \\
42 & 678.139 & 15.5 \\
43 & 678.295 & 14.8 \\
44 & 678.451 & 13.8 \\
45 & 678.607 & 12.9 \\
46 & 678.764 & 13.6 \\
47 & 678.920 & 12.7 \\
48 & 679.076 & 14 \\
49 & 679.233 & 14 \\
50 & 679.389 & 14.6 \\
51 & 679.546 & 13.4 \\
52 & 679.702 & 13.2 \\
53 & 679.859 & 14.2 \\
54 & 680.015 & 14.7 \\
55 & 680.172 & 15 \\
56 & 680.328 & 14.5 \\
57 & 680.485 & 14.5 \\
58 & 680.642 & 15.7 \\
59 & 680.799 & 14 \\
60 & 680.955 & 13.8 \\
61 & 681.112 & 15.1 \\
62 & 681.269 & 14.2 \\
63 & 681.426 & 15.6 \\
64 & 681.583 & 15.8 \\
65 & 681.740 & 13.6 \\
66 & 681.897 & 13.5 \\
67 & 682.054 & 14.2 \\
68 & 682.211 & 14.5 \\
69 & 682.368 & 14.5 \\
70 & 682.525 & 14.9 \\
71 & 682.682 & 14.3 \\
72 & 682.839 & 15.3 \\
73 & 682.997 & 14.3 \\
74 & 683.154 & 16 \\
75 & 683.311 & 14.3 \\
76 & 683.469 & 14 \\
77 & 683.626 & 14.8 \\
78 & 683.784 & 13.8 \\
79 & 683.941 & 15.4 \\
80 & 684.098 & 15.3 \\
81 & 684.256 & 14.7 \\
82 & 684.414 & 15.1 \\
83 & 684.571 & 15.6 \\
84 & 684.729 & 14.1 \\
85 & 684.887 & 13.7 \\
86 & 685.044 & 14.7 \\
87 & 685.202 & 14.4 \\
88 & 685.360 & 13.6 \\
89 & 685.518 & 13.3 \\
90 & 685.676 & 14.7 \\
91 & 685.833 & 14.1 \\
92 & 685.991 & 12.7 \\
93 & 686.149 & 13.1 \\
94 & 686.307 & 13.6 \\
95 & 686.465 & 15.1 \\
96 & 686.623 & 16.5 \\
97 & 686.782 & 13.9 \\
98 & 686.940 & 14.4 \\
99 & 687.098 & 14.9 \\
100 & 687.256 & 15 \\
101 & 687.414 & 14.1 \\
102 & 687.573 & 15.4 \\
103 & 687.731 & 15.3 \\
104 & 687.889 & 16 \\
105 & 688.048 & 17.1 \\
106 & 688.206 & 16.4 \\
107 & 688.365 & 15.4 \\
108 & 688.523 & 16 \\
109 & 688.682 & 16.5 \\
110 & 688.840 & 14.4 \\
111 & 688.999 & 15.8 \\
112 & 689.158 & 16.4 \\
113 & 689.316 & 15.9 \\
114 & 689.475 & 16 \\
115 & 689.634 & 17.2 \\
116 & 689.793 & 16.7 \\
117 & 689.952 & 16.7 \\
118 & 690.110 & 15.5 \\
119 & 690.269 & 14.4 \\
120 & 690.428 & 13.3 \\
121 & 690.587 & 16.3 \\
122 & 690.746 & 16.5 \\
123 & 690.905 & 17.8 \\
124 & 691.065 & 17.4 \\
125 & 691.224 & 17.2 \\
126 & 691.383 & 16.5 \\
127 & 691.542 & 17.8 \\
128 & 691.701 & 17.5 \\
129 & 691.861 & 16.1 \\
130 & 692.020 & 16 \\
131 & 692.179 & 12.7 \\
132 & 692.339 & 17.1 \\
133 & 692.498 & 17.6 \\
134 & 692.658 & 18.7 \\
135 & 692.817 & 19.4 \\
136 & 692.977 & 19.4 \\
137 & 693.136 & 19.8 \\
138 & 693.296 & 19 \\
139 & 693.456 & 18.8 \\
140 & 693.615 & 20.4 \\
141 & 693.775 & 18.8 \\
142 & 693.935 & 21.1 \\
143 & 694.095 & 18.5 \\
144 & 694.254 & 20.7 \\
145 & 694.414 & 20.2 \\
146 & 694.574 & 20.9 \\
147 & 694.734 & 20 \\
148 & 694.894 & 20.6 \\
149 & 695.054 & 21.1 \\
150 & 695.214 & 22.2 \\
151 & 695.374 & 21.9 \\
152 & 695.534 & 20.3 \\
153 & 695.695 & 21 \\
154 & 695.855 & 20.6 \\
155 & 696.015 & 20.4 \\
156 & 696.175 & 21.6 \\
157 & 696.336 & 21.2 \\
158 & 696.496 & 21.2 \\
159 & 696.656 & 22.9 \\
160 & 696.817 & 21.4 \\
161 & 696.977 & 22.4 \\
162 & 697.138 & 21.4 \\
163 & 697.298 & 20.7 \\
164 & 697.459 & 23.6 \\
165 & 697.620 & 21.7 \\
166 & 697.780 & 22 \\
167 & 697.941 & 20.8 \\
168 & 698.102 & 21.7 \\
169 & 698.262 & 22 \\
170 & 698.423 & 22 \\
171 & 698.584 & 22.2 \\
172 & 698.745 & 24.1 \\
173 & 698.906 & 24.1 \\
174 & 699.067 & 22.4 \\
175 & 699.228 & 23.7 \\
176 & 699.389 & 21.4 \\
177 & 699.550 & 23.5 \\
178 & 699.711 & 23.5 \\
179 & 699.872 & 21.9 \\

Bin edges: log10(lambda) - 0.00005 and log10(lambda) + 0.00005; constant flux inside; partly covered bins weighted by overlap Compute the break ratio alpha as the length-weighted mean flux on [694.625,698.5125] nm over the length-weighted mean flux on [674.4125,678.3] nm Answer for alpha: 1.42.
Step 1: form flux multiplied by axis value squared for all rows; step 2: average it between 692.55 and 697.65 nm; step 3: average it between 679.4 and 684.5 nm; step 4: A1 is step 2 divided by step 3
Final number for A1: 1.5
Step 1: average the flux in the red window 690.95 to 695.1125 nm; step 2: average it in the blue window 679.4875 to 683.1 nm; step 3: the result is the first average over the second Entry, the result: 1.3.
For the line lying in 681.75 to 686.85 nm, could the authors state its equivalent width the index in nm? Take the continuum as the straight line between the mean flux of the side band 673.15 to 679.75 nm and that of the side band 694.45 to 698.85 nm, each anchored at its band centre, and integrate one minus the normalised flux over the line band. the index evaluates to 0.87 nm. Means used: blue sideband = 14.8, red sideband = 21.6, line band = 14.4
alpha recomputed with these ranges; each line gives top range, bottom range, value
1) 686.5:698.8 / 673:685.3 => 1.26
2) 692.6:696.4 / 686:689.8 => 1.32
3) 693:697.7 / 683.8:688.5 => 1.41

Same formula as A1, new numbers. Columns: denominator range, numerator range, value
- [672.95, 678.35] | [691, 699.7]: 1.43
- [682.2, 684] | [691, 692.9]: 1.19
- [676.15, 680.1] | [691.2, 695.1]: 1.33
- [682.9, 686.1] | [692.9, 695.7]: 1.44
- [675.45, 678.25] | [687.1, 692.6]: 1.09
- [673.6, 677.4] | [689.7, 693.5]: 1.19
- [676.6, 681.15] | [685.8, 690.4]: 1.08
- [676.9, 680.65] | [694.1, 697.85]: 1.53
